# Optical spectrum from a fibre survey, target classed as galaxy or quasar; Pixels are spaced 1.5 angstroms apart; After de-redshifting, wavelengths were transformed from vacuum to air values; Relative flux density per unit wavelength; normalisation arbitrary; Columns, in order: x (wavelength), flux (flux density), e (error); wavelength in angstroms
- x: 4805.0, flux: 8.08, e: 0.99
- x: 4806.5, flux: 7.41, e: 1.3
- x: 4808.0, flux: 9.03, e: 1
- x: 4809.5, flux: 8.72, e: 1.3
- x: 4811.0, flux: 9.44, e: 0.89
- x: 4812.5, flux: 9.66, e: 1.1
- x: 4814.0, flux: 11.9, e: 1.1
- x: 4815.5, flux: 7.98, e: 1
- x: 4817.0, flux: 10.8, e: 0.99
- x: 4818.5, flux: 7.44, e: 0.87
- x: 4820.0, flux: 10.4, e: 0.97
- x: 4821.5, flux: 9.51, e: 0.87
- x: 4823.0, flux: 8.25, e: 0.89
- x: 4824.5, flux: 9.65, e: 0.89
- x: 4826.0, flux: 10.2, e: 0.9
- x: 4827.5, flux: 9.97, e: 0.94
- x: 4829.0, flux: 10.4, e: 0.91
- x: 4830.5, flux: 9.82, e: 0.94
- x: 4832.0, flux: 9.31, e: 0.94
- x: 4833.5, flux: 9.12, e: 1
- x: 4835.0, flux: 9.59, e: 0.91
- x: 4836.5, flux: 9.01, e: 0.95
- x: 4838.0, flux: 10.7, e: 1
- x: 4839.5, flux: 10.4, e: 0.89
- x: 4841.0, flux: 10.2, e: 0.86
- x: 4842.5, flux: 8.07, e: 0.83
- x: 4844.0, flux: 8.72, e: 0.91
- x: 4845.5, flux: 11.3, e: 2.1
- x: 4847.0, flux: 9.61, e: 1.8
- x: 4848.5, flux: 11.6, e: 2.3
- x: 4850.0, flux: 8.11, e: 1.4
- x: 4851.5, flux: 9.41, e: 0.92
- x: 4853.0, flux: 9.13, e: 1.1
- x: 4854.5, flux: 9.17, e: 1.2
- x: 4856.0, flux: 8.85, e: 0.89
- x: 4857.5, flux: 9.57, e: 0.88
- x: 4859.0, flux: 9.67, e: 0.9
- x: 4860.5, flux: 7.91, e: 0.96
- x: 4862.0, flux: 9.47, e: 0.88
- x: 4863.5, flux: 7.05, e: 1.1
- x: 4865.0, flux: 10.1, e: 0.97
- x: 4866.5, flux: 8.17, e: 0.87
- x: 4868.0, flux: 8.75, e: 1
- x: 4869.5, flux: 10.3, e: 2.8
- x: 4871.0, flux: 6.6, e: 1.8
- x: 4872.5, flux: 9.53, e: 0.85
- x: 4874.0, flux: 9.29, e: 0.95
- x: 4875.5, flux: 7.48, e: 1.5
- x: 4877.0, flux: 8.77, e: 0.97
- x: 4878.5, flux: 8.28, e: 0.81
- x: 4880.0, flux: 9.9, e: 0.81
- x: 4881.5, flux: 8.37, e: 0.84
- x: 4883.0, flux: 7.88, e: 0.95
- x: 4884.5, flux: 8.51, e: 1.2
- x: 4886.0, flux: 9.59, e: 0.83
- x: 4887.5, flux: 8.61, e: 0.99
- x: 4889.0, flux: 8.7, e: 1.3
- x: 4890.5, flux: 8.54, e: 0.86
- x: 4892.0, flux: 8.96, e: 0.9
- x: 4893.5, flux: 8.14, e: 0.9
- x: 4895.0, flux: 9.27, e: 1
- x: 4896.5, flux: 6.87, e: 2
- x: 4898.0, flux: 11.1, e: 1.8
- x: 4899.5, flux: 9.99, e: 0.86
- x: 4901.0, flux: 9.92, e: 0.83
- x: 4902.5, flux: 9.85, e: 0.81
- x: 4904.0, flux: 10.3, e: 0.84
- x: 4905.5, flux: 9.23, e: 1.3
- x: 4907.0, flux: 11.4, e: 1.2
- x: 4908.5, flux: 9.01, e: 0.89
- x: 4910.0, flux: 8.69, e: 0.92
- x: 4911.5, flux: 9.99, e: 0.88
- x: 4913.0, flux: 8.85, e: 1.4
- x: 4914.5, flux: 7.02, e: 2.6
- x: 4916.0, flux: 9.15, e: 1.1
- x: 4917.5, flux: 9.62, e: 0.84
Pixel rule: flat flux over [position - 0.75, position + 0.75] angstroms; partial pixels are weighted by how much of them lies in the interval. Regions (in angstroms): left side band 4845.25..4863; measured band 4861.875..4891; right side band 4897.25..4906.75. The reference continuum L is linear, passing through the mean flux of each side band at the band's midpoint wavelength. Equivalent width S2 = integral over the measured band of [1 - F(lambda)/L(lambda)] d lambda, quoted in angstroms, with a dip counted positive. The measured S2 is 3.2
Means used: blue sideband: 9.4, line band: 8.68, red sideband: 10.1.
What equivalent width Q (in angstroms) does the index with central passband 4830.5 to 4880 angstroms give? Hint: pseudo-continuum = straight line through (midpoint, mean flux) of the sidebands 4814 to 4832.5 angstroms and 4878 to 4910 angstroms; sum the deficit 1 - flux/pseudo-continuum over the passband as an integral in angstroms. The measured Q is 1.1 angstroms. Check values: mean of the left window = 9.58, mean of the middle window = 9.18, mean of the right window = 9.16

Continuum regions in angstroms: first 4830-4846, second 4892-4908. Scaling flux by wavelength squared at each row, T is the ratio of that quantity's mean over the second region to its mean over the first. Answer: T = 1.0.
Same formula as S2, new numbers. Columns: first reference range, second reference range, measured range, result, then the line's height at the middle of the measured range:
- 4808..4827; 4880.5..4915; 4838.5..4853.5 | -0.5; 9.35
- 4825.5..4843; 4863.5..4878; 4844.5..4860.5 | -0.6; 9.21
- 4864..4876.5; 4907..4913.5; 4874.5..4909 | 0.1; 9.1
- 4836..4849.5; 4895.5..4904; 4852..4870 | 1.5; 9.83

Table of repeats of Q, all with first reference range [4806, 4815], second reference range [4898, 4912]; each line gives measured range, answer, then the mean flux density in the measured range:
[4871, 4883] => 1.4 angstroms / 8.61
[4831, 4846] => -0.1 angstroms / 9.62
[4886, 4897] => 1.4 angstroms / 8.56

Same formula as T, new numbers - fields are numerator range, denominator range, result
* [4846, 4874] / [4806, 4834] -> 0.98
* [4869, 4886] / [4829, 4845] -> 0.92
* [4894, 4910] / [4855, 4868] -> 1.11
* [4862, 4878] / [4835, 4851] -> 0.90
